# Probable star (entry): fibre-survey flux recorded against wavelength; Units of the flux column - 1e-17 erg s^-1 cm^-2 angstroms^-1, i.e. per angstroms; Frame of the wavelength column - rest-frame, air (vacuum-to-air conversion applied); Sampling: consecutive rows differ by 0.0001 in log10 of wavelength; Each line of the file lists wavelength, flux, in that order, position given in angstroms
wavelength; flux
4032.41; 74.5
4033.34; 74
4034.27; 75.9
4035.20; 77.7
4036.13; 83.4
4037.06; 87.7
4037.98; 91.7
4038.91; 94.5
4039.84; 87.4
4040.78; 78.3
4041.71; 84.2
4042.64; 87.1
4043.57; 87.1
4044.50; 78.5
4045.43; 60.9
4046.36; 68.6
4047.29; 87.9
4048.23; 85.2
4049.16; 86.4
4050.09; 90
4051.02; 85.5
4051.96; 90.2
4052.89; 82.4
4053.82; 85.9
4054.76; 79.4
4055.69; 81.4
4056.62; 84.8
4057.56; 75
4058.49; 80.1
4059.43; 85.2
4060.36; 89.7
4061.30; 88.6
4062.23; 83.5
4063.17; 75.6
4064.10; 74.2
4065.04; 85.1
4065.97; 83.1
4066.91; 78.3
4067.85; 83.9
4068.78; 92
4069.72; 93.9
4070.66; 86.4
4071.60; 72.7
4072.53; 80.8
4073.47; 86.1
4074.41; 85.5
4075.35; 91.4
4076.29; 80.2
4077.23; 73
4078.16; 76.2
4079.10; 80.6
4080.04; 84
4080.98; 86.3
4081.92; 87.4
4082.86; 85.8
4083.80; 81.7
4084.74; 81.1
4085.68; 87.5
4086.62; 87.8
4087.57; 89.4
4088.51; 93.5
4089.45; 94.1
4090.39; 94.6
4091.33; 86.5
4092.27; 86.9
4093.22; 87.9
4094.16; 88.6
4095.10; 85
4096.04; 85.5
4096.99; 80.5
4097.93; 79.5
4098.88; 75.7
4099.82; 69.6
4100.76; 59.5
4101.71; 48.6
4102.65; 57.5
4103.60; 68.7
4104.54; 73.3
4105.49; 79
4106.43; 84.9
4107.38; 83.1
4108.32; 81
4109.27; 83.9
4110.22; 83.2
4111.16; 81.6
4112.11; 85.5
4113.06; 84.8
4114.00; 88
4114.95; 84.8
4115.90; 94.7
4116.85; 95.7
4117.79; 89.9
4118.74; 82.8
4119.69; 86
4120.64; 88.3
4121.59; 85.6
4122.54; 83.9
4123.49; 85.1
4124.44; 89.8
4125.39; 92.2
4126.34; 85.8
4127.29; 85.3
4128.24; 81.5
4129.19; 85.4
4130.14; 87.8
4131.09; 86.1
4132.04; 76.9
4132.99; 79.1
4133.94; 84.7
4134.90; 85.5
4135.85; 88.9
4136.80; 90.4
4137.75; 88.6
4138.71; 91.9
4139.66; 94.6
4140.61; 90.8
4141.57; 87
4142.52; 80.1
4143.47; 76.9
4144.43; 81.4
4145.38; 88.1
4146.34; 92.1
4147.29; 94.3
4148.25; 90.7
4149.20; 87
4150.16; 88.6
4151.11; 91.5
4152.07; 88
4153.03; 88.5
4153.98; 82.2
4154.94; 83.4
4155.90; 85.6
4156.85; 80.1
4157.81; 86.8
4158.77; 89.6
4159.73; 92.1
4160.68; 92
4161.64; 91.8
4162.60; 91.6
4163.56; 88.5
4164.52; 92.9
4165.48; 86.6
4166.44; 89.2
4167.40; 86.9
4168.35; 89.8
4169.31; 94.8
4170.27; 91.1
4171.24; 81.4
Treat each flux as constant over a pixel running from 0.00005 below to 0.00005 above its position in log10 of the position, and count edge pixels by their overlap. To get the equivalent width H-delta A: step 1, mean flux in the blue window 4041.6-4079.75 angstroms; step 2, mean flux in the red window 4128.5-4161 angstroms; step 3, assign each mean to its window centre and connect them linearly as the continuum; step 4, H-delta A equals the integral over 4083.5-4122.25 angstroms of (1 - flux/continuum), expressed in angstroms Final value 0.99 angstroms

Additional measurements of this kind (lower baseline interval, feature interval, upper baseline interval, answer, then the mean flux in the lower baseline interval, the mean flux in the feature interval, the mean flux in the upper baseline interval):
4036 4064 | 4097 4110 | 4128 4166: 1.9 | 83.4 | 73.1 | 87.3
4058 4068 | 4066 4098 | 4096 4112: -2.6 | 82.4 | 85.2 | 74.9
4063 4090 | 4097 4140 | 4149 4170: 1.9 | 84.2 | 82.6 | 88.6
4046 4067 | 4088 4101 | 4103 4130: 0.0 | 83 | 83.9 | 84.7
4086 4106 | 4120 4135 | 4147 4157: -0.2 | 79.7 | 85.2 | 87.4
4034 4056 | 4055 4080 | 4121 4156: 0.5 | 83.3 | 82.6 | 86.6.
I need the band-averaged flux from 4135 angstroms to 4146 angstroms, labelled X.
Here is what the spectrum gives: 87.2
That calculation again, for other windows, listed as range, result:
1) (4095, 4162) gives 84.2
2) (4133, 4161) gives 87.5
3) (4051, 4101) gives 83.6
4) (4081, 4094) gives 87.9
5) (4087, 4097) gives 88.7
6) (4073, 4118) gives 82.4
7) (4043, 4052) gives 81.7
